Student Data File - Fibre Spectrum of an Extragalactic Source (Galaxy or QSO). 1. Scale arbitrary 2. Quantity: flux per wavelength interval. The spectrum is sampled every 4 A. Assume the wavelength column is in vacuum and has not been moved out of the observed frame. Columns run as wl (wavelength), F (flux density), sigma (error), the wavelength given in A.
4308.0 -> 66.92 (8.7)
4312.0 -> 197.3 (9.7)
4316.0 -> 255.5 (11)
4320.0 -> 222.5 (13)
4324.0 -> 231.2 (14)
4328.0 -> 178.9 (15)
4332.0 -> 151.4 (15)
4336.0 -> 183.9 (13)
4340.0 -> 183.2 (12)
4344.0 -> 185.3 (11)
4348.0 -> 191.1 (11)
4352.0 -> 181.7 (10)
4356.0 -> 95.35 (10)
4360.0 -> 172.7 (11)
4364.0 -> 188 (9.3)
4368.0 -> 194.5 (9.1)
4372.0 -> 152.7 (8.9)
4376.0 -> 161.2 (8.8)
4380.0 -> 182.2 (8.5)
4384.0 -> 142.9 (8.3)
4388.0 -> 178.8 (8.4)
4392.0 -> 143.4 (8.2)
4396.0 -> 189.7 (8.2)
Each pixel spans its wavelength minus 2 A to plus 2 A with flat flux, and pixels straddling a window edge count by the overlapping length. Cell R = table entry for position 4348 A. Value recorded 191.1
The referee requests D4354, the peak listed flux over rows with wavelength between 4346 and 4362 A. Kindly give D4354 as 191.1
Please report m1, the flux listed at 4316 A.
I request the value 255.5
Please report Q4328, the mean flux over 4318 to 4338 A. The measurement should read 194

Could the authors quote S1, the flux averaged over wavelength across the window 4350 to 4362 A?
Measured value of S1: 150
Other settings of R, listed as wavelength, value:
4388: 178.8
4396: 189.7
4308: 66.92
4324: 231.2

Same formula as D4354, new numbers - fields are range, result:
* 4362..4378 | 194.5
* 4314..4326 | 255.5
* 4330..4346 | 185.3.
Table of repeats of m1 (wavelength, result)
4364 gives 188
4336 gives 183.9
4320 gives 222.5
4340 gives 183.2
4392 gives 143.4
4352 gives 181.7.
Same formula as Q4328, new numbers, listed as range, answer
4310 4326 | 227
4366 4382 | 173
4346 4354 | 186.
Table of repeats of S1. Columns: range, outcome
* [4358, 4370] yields 185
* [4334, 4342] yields 184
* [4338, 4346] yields 184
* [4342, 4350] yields 188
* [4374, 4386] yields 162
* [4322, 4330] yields 205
